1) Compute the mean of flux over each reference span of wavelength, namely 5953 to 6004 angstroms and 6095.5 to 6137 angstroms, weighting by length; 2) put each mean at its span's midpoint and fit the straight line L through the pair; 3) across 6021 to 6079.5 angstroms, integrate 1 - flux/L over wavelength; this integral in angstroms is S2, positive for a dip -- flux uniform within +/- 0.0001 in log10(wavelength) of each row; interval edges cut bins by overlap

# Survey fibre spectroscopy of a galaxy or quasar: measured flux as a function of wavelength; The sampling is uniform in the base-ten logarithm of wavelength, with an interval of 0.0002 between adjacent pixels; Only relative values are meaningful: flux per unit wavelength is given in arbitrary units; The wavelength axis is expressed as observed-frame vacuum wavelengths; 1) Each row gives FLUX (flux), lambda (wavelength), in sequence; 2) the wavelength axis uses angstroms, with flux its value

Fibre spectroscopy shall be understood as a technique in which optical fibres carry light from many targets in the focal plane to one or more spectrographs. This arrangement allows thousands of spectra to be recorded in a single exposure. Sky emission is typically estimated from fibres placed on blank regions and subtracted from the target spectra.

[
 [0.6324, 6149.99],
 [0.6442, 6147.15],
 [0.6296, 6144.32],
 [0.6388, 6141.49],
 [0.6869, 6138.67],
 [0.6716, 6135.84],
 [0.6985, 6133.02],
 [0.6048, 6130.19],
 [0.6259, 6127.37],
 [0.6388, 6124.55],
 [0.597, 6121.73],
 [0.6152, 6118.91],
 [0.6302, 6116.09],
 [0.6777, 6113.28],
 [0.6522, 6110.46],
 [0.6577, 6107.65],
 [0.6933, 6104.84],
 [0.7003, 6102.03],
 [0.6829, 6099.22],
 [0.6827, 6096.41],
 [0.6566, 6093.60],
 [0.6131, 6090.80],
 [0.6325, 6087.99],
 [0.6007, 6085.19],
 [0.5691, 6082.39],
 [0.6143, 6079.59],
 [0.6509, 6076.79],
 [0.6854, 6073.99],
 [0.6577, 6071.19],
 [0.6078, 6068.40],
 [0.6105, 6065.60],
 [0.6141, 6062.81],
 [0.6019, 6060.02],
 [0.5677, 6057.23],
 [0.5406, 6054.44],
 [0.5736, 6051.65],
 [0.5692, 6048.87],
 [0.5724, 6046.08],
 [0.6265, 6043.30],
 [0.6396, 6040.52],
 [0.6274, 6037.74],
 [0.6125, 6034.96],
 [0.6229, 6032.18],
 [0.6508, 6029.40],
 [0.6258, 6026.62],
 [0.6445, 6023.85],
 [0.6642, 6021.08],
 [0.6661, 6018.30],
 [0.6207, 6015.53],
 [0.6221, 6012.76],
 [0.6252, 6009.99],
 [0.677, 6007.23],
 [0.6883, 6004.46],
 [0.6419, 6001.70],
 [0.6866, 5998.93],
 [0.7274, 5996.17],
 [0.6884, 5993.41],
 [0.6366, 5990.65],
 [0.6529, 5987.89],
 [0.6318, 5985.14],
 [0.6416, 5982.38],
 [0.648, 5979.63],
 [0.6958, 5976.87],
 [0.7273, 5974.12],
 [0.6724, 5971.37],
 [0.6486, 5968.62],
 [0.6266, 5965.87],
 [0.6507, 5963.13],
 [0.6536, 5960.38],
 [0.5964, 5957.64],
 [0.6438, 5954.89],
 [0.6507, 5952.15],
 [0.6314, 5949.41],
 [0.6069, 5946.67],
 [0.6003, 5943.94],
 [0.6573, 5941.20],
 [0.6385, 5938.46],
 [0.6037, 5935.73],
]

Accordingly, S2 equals 3.6 angstroms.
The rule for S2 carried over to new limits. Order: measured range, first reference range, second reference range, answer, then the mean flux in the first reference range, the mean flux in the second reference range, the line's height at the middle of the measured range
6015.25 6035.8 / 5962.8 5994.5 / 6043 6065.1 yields -0.95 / 0.66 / 0.582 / 0.612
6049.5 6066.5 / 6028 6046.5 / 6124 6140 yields 1.29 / 0.624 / 0.655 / 0.631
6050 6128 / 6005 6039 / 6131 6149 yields 2.42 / 0.639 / 0.659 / 0.65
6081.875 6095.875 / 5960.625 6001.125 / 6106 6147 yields 0.62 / 0.666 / 0.645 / 0.65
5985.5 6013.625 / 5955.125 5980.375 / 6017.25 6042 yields -0.72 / 0.657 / 0.639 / 0.648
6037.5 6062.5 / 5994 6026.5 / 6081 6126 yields 2.40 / 0.66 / 0.644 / 0.653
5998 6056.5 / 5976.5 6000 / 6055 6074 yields 1.09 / 0.666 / 0.612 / 0.639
